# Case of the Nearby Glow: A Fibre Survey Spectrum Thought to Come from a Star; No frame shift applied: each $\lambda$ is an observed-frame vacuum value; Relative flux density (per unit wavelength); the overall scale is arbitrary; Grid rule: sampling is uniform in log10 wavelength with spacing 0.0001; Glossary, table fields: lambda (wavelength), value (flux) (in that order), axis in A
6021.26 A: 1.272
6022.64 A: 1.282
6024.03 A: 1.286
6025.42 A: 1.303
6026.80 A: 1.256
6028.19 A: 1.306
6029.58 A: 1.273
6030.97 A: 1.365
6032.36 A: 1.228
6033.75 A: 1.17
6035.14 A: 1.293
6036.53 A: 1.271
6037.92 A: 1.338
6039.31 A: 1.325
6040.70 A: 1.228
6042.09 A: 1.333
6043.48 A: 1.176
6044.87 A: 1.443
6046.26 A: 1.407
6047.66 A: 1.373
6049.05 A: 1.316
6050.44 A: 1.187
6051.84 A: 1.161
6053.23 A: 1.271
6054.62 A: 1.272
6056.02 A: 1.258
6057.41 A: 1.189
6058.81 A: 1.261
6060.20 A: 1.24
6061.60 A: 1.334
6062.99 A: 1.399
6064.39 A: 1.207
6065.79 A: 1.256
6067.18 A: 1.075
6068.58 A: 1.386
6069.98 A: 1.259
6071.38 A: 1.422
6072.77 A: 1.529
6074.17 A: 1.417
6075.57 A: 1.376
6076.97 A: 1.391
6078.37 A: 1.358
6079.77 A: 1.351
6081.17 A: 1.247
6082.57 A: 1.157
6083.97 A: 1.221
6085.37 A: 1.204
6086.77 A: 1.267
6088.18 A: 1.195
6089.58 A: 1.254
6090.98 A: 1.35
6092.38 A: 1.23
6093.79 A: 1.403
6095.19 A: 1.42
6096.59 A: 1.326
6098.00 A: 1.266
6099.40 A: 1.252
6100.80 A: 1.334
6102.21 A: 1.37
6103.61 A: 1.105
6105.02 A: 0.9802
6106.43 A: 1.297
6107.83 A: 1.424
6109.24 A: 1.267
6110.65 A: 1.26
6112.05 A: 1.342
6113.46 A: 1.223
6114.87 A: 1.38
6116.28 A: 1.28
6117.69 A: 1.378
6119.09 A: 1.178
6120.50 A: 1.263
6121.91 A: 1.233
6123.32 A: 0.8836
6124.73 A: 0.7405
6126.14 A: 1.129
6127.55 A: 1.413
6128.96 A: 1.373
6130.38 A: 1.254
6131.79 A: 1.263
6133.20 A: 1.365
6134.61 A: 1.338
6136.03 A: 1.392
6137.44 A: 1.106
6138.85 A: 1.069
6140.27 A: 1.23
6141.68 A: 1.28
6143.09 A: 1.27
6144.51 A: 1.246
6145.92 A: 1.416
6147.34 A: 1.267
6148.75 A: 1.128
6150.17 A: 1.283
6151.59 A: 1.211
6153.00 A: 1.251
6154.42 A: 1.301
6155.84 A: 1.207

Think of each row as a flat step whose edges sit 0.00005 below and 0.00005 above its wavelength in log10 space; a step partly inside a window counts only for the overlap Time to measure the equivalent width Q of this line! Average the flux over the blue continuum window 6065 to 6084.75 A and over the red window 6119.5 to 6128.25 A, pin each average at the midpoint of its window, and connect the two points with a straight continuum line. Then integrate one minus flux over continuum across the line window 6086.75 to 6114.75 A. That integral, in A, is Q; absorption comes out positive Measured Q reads -1.7 A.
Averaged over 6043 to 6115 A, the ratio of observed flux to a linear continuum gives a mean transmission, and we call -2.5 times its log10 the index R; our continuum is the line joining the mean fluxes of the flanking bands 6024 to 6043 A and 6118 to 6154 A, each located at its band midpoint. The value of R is -0.028 mag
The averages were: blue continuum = 1.28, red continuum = 1.23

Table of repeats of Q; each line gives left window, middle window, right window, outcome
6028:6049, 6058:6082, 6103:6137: -0.8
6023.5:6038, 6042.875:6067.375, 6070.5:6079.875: 1.4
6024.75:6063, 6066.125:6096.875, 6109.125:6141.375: -1.2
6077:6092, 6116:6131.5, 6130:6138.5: 1.0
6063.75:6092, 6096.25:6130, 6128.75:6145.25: 1.0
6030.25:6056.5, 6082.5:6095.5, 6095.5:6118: 0.1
